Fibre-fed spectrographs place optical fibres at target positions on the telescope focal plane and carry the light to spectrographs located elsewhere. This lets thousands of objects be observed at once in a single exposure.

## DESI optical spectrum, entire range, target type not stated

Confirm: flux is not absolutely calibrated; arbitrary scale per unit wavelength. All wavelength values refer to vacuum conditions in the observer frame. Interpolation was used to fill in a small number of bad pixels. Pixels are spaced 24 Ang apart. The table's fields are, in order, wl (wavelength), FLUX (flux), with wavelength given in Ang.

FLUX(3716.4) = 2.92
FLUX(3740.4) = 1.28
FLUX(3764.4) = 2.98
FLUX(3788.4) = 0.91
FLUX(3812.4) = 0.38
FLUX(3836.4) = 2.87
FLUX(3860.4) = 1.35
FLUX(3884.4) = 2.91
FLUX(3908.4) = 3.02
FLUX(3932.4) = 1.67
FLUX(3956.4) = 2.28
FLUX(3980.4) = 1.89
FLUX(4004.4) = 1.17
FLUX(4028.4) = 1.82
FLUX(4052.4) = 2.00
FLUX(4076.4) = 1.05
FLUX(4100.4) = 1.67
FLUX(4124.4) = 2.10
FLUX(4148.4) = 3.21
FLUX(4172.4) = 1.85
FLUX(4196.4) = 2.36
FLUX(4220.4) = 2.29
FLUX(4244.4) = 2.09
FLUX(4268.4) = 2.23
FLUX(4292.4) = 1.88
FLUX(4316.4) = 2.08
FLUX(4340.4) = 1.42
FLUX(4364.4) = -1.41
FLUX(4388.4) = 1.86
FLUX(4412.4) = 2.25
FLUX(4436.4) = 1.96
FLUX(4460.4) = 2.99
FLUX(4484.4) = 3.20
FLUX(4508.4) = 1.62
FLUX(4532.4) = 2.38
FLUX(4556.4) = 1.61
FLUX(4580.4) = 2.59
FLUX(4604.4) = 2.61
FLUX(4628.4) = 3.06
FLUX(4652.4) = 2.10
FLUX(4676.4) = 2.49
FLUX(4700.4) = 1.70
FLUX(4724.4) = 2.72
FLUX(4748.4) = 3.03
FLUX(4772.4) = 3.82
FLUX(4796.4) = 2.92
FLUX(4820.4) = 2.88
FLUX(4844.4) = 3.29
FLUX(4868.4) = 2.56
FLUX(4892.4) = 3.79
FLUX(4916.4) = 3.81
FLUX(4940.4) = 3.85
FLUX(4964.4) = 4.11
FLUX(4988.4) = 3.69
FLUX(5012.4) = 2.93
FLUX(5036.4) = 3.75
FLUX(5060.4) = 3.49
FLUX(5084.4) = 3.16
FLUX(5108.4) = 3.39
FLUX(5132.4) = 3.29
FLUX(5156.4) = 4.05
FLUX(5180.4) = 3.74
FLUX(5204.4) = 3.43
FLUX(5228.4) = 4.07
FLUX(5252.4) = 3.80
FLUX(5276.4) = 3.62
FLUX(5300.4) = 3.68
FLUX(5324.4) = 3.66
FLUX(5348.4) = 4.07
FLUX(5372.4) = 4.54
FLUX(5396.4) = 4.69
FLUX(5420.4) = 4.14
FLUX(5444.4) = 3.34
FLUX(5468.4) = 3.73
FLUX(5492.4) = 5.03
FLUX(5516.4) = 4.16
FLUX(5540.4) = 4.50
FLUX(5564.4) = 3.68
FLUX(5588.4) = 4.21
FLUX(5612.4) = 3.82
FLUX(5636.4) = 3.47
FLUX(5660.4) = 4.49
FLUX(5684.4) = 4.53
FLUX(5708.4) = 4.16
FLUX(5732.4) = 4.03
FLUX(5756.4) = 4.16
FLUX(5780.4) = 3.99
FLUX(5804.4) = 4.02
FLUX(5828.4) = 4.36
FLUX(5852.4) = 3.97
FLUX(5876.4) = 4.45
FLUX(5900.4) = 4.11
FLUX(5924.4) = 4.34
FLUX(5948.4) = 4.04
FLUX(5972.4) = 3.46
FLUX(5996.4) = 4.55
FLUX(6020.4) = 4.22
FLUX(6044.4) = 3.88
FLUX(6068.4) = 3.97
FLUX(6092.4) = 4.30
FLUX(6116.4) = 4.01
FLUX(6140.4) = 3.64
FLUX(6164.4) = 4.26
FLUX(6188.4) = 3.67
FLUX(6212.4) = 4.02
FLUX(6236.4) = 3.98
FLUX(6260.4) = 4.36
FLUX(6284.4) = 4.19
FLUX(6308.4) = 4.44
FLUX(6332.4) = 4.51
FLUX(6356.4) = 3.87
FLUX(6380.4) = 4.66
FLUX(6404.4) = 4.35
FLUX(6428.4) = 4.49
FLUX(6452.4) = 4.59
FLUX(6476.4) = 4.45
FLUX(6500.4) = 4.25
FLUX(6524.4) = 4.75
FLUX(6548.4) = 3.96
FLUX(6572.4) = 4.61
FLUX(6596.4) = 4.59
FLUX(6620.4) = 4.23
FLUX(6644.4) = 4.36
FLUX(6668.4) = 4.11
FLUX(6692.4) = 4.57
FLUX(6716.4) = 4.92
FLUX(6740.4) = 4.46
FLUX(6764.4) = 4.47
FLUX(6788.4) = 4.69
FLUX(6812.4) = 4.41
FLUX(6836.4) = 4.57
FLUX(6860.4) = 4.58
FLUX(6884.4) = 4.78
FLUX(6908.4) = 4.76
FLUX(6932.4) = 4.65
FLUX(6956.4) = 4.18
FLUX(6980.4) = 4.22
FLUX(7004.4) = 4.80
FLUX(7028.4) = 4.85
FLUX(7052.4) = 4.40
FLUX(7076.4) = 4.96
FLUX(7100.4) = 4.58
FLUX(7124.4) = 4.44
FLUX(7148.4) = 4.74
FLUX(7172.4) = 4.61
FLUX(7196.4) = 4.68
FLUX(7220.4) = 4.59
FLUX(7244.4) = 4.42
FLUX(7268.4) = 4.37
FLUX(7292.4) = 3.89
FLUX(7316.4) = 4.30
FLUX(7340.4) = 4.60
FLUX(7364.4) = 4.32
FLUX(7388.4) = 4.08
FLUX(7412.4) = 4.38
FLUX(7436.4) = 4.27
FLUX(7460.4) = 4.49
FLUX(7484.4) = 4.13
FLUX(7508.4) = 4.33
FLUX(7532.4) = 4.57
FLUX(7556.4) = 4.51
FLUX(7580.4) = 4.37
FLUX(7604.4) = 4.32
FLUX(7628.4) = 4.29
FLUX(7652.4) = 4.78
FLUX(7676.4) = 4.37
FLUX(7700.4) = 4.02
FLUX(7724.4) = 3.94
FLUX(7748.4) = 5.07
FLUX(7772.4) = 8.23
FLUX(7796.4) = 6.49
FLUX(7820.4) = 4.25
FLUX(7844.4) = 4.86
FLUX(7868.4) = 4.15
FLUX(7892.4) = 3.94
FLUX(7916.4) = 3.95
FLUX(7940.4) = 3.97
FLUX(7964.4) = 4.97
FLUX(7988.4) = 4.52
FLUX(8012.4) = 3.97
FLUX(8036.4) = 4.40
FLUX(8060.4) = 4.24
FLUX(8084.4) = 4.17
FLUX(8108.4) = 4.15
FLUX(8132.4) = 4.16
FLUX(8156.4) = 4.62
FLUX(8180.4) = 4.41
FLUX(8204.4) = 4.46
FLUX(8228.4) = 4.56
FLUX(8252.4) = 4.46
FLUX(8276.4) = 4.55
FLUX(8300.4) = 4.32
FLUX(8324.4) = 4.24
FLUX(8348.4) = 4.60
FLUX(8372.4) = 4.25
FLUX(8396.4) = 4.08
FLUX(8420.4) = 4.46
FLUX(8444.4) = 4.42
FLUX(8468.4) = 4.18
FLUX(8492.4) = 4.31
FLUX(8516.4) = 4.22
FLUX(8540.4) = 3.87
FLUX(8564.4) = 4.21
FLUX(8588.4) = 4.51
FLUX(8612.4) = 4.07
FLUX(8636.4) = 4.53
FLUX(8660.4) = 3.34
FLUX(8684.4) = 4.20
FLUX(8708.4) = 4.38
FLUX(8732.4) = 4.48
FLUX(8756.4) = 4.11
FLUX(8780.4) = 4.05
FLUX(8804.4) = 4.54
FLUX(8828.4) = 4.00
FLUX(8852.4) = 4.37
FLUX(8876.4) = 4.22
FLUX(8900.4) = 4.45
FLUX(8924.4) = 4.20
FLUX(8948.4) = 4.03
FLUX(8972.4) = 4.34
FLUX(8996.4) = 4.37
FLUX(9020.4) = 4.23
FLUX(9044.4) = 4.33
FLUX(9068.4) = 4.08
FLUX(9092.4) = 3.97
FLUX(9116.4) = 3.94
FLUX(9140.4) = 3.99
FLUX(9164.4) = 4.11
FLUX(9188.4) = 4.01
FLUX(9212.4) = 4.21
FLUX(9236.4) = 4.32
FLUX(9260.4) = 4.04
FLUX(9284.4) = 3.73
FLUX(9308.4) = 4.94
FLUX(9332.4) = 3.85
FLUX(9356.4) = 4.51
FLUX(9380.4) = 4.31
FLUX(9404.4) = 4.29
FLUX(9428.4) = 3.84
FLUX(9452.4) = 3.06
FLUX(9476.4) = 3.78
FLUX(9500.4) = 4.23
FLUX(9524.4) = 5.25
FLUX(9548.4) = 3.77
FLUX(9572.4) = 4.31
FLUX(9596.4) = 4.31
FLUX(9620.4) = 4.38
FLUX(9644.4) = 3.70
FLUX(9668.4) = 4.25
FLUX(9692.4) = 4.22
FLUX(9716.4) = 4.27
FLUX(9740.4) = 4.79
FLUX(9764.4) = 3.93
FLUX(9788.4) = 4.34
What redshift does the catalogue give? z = 0.185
